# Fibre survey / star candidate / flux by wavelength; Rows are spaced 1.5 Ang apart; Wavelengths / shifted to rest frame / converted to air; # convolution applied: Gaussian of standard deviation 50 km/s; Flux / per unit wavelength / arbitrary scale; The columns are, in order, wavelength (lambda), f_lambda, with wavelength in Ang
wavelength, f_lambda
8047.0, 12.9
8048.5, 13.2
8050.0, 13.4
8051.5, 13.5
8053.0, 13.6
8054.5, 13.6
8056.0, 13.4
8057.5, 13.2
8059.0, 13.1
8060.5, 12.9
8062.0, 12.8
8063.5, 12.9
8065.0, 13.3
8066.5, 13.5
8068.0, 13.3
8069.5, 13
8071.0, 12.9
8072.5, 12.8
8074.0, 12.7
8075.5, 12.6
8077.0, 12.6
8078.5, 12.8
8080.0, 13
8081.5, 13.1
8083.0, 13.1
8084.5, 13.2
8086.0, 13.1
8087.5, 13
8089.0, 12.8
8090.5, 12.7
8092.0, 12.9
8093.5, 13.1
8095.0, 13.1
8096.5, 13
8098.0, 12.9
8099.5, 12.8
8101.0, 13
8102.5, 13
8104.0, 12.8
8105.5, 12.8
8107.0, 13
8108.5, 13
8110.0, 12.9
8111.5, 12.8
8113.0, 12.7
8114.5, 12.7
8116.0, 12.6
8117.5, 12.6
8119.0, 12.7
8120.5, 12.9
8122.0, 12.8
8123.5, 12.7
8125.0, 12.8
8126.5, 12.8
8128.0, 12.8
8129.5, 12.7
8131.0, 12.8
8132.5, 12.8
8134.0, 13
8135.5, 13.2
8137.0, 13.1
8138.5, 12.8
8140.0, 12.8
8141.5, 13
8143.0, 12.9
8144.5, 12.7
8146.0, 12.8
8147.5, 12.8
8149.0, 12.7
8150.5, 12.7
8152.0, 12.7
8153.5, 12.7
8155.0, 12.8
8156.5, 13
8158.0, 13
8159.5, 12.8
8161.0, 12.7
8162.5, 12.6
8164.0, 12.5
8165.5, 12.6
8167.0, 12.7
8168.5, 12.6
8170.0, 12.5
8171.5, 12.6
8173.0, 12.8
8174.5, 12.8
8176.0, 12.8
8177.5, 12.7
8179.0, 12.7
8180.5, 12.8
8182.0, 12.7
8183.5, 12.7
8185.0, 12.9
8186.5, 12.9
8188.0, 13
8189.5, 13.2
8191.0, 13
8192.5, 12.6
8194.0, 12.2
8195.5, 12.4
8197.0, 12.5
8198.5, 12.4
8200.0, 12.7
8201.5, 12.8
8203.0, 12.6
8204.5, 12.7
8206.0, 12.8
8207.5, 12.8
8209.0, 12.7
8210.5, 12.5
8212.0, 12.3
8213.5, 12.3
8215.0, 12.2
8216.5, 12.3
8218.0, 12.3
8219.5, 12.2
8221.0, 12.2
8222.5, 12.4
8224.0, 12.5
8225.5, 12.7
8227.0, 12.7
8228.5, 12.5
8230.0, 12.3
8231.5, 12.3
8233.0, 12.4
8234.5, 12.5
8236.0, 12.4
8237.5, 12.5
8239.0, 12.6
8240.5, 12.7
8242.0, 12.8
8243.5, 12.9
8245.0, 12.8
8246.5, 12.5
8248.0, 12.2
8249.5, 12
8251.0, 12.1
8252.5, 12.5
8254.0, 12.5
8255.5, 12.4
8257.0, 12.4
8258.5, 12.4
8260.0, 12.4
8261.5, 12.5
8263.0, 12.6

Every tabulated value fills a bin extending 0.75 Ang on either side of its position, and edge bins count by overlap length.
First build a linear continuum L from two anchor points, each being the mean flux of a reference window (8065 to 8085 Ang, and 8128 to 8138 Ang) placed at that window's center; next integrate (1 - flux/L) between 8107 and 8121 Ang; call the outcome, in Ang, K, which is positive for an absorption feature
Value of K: 0.2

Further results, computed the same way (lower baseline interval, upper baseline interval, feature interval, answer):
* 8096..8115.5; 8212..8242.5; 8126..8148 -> -0.19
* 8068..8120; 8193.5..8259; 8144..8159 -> -0.10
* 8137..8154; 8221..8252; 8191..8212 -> 0.01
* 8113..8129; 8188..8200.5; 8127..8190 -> -0.51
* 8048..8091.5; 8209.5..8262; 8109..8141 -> 0.12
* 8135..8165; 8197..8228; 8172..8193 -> -0.29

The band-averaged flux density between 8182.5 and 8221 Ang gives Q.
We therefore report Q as 12.6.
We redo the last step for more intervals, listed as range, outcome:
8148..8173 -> 12.7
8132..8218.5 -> 12.7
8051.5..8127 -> 13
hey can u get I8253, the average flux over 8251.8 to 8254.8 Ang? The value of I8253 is 12.5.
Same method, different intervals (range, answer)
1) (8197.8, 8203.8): 12.6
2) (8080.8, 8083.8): 13.1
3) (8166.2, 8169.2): 12.6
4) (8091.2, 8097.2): 13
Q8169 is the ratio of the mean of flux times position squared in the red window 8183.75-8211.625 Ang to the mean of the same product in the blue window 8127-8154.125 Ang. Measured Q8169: 1.00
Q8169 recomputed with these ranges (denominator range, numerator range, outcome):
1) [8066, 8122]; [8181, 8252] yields 1.00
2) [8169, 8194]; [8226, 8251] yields 0.99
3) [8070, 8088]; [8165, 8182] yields 1.01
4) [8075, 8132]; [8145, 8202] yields 1.01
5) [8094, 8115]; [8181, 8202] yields 1.01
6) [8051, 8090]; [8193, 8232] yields 0.99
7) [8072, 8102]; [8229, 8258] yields 1.00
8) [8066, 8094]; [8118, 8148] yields 1.00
